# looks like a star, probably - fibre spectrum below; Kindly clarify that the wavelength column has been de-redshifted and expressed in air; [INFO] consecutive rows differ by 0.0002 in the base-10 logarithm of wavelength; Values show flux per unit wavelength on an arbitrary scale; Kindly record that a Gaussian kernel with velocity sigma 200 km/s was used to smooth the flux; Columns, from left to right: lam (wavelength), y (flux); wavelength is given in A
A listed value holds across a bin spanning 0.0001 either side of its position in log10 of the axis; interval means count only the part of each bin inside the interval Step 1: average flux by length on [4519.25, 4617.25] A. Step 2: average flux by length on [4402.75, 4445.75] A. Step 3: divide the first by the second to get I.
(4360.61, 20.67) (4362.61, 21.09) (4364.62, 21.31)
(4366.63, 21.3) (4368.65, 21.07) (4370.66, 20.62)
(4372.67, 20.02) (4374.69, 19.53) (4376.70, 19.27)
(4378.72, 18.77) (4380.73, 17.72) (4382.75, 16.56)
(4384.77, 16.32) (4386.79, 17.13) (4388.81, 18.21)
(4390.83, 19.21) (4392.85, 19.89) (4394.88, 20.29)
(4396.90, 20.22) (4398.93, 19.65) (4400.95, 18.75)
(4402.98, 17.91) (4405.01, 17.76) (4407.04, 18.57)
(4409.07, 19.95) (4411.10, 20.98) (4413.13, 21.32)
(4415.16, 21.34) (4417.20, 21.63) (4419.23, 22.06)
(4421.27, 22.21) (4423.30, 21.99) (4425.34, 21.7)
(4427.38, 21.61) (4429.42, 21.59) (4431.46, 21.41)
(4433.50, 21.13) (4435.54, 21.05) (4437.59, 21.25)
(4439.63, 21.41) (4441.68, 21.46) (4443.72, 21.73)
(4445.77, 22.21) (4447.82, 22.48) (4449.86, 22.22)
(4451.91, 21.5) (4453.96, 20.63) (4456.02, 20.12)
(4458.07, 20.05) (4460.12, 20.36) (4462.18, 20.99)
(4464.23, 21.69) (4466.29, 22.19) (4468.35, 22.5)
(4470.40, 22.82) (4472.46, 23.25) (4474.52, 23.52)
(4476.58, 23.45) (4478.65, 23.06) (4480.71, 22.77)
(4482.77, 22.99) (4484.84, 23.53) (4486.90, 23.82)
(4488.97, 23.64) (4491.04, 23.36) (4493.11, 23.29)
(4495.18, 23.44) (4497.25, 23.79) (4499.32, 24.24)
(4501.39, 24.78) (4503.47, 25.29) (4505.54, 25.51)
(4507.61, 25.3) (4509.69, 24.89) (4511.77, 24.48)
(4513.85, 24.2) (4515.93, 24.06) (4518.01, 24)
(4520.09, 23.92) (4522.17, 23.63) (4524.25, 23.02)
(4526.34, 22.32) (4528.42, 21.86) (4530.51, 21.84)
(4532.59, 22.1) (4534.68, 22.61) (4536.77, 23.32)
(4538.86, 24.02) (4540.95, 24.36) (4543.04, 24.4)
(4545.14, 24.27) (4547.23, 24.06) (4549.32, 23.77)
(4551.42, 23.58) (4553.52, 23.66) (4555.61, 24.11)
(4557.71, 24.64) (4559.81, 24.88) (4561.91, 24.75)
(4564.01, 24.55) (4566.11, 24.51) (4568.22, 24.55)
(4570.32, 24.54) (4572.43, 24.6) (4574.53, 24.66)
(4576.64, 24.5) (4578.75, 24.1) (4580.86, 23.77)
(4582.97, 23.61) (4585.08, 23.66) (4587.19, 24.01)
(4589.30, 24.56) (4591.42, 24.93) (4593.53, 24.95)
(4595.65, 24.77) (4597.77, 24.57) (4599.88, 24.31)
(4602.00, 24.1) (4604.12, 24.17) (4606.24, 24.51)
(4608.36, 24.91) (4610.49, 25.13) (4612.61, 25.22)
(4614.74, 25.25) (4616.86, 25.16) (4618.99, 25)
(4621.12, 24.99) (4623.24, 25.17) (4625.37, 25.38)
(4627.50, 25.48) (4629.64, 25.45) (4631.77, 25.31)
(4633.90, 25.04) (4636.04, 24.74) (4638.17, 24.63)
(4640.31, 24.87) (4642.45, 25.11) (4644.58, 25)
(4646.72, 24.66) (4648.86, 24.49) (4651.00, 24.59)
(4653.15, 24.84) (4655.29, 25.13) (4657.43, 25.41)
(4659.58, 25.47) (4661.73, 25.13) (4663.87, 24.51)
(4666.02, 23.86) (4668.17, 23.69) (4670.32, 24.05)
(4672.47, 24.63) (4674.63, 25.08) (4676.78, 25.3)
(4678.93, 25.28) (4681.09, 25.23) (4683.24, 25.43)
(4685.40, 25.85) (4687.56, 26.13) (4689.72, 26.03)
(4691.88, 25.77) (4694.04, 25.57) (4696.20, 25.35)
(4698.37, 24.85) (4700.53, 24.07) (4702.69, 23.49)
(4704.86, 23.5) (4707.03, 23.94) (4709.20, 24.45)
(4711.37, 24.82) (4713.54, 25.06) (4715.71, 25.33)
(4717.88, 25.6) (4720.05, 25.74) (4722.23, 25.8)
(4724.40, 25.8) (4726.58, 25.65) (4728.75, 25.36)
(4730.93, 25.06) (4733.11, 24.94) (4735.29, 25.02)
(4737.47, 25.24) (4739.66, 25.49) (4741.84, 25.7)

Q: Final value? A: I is 1.1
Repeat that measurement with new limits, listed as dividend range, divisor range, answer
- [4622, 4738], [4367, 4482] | 1.21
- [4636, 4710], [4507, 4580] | 1.04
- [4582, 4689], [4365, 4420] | 1.28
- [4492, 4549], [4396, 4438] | 1.15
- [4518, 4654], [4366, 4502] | 1.15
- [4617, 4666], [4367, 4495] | 1.19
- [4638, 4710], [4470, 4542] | 1.05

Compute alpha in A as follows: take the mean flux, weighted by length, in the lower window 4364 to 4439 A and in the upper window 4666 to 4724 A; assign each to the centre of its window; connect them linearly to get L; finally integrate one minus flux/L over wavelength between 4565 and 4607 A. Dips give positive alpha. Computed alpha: -2.2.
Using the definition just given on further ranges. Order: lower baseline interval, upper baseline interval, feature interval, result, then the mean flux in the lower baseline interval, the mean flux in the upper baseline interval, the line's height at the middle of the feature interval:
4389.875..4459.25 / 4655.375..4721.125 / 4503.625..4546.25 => -2.59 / 20.8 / 25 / 22.4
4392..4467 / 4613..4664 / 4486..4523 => -3.01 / 20.9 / 25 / 22.4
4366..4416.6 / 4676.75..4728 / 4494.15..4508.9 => -2.24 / 19.3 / 25.2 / 21.4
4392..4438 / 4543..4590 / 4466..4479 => -0.60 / 20.6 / 24.2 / 22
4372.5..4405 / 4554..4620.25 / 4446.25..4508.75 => -4.65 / 18.7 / 24.5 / 21.3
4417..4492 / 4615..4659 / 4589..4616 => -0.29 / 22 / 25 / 24.5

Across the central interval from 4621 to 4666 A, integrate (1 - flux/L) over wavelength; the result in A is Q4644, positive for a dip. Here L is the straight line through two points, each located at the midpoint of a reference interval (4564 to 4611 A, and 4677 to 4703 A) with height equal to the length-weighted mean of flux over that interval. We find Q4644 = -0.2 A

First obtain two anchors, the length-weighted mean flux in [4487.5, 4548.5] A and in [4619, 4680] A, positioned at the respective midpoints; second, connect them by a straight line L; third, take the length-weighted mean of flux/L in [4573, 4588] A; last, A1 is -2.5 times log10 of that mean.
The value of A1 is 0.01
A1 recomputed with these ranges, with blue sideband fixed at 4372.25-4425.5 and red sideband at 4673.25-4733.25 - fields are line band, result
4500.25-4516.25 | -0.153 mag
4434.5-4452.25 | -0.069 mag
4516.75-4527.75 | -0.073 mag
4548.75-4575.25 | -0.084 mag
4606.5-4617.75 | -0.072 mag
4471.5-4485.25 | -0.107 mag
